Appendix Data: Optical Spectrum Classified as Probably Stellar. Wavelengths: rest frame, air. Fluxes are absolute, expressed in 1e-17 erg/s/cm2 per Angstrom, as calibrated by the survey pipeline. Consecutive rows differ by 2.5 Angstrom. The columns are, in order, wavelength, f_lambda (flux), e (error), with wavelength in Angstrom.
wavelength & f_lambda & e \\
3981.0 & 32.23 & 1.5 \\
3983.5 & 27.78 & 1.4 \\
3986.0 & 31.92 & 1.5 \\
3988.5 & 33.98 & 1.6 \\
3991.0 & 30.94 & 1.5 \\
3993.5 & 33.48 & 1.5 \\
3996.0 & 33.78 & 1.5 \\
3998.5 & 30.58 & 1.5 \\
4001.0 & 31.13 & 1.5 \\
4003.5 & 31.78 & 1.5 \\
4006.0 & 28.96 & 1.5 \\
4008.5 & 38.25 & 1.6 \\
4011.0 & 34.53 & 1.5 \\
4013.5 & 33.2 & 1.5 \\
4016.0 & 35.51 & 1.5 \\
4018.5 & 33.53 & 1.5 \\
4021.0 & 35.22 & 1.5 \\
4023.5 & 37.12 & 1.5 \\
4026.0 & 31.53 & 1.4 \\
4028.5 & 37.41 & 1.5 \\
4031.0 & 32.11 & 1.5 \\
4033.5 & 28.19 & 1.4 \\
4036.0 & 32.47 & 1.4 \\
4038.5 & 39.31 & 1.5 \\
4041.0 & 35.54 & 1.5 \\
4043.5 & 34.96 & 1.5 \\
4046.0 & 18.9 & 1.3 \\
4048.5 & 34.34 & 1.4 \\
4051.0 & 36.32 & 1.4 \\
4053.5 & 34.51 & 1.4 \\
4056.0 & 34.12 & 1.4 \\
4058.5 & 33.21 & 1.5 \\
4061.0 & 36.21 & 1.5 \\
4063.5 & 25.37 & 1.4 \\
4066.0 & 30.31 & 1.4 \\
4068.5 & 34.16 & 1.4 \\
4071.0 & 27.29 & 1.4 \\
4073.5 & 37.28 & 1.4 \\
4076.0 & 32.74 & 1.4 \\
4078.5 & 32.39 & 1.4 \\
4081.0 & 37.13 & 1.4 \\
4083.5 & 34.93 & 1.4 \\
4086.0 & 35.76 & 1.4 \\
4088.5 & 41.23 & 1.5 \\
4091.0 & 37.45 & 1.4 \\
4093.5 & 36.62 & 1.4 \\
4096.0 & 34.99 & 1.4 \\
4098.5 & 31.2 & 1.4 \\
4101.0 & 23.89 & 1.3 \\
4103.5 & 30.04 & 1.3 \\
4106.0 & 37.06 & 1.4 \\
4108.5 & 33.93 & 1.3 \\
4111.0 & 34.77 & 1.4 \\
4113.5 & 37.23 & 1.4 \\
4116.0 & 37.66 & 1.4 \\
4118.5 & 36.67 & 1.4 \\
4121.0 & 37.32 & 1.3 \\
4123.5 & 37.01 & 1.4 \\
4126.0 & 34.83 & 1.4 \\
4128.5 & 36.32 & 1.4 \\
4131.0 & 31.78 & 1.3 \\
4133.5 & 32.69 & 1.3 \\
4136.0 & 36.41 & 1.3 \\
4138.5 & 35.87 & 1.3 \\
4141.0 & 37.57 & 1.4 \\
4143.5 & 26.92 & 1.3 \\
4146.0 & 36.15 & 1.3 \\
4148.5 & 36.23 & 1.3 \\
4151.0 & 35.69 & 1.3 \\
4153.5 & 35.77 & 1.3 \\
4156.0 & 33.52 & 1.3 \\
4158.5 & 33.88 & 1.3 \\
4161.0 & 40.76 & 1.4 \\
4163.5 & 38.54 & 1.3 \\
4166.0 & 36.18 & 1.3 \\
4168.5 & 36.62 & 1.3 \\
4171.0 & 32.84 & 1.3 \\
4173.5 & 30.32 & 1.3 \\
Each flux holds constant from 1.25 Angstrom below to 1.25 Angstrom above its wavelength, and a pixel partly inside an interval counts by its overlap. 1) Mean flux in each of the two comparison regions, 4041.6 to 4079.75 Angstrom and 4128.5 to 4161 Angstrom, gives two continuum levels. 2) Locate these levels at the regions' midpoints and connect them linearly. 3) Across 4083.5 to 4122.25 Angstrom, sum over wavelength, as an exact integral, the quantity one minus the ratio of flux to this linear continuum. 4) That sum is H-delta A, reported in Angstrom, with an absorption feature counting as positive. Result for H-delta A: -1.9 Angstrom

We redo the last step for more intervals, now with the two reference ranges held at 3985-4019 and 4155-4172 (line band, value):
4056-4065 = 0.6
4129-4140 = 0.4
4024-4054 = 0.6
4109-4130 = -0.6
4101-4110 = 0.7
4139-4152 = 0.4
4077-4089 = -0.5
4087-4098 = -0.7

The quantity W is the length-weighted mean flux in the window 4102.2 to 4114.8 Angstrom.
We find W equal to 34.6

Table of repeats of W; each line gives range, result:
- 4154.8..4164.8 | 36.7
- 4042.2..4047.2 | 27.1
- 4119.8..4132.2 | 35.5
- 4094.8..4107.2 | 31.4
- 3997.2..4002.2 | 30.9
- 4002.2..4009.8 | 33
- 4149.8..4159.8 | 34.7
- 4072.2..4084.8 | 34.9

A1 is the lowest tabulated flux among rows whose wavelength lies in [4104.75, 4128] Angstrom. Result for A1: 33.93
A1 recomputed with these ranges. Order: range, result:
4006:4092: 18.9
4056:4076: 25.37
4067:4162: 23.89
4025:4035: 28.19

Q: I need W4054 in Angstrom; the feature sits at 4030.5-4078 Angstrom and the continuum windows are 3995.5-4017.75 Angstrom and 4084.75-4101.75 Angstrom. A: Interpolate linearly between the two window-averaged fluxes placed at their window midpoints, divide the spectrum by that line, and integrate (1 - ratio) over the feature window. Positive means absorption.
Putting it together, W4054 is 2.1 Angstrom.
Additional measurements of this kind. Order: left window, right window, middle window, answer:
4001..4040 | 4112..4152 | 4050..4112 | 1.8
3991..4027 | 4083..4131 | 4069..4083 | 0.4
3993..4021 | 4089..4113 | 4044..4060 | 0.6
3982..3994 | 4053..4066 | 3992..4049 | -2.2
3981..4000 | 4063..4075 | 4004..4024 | -1.7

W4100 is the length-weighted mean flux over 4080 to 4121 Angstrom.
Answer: 35.1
